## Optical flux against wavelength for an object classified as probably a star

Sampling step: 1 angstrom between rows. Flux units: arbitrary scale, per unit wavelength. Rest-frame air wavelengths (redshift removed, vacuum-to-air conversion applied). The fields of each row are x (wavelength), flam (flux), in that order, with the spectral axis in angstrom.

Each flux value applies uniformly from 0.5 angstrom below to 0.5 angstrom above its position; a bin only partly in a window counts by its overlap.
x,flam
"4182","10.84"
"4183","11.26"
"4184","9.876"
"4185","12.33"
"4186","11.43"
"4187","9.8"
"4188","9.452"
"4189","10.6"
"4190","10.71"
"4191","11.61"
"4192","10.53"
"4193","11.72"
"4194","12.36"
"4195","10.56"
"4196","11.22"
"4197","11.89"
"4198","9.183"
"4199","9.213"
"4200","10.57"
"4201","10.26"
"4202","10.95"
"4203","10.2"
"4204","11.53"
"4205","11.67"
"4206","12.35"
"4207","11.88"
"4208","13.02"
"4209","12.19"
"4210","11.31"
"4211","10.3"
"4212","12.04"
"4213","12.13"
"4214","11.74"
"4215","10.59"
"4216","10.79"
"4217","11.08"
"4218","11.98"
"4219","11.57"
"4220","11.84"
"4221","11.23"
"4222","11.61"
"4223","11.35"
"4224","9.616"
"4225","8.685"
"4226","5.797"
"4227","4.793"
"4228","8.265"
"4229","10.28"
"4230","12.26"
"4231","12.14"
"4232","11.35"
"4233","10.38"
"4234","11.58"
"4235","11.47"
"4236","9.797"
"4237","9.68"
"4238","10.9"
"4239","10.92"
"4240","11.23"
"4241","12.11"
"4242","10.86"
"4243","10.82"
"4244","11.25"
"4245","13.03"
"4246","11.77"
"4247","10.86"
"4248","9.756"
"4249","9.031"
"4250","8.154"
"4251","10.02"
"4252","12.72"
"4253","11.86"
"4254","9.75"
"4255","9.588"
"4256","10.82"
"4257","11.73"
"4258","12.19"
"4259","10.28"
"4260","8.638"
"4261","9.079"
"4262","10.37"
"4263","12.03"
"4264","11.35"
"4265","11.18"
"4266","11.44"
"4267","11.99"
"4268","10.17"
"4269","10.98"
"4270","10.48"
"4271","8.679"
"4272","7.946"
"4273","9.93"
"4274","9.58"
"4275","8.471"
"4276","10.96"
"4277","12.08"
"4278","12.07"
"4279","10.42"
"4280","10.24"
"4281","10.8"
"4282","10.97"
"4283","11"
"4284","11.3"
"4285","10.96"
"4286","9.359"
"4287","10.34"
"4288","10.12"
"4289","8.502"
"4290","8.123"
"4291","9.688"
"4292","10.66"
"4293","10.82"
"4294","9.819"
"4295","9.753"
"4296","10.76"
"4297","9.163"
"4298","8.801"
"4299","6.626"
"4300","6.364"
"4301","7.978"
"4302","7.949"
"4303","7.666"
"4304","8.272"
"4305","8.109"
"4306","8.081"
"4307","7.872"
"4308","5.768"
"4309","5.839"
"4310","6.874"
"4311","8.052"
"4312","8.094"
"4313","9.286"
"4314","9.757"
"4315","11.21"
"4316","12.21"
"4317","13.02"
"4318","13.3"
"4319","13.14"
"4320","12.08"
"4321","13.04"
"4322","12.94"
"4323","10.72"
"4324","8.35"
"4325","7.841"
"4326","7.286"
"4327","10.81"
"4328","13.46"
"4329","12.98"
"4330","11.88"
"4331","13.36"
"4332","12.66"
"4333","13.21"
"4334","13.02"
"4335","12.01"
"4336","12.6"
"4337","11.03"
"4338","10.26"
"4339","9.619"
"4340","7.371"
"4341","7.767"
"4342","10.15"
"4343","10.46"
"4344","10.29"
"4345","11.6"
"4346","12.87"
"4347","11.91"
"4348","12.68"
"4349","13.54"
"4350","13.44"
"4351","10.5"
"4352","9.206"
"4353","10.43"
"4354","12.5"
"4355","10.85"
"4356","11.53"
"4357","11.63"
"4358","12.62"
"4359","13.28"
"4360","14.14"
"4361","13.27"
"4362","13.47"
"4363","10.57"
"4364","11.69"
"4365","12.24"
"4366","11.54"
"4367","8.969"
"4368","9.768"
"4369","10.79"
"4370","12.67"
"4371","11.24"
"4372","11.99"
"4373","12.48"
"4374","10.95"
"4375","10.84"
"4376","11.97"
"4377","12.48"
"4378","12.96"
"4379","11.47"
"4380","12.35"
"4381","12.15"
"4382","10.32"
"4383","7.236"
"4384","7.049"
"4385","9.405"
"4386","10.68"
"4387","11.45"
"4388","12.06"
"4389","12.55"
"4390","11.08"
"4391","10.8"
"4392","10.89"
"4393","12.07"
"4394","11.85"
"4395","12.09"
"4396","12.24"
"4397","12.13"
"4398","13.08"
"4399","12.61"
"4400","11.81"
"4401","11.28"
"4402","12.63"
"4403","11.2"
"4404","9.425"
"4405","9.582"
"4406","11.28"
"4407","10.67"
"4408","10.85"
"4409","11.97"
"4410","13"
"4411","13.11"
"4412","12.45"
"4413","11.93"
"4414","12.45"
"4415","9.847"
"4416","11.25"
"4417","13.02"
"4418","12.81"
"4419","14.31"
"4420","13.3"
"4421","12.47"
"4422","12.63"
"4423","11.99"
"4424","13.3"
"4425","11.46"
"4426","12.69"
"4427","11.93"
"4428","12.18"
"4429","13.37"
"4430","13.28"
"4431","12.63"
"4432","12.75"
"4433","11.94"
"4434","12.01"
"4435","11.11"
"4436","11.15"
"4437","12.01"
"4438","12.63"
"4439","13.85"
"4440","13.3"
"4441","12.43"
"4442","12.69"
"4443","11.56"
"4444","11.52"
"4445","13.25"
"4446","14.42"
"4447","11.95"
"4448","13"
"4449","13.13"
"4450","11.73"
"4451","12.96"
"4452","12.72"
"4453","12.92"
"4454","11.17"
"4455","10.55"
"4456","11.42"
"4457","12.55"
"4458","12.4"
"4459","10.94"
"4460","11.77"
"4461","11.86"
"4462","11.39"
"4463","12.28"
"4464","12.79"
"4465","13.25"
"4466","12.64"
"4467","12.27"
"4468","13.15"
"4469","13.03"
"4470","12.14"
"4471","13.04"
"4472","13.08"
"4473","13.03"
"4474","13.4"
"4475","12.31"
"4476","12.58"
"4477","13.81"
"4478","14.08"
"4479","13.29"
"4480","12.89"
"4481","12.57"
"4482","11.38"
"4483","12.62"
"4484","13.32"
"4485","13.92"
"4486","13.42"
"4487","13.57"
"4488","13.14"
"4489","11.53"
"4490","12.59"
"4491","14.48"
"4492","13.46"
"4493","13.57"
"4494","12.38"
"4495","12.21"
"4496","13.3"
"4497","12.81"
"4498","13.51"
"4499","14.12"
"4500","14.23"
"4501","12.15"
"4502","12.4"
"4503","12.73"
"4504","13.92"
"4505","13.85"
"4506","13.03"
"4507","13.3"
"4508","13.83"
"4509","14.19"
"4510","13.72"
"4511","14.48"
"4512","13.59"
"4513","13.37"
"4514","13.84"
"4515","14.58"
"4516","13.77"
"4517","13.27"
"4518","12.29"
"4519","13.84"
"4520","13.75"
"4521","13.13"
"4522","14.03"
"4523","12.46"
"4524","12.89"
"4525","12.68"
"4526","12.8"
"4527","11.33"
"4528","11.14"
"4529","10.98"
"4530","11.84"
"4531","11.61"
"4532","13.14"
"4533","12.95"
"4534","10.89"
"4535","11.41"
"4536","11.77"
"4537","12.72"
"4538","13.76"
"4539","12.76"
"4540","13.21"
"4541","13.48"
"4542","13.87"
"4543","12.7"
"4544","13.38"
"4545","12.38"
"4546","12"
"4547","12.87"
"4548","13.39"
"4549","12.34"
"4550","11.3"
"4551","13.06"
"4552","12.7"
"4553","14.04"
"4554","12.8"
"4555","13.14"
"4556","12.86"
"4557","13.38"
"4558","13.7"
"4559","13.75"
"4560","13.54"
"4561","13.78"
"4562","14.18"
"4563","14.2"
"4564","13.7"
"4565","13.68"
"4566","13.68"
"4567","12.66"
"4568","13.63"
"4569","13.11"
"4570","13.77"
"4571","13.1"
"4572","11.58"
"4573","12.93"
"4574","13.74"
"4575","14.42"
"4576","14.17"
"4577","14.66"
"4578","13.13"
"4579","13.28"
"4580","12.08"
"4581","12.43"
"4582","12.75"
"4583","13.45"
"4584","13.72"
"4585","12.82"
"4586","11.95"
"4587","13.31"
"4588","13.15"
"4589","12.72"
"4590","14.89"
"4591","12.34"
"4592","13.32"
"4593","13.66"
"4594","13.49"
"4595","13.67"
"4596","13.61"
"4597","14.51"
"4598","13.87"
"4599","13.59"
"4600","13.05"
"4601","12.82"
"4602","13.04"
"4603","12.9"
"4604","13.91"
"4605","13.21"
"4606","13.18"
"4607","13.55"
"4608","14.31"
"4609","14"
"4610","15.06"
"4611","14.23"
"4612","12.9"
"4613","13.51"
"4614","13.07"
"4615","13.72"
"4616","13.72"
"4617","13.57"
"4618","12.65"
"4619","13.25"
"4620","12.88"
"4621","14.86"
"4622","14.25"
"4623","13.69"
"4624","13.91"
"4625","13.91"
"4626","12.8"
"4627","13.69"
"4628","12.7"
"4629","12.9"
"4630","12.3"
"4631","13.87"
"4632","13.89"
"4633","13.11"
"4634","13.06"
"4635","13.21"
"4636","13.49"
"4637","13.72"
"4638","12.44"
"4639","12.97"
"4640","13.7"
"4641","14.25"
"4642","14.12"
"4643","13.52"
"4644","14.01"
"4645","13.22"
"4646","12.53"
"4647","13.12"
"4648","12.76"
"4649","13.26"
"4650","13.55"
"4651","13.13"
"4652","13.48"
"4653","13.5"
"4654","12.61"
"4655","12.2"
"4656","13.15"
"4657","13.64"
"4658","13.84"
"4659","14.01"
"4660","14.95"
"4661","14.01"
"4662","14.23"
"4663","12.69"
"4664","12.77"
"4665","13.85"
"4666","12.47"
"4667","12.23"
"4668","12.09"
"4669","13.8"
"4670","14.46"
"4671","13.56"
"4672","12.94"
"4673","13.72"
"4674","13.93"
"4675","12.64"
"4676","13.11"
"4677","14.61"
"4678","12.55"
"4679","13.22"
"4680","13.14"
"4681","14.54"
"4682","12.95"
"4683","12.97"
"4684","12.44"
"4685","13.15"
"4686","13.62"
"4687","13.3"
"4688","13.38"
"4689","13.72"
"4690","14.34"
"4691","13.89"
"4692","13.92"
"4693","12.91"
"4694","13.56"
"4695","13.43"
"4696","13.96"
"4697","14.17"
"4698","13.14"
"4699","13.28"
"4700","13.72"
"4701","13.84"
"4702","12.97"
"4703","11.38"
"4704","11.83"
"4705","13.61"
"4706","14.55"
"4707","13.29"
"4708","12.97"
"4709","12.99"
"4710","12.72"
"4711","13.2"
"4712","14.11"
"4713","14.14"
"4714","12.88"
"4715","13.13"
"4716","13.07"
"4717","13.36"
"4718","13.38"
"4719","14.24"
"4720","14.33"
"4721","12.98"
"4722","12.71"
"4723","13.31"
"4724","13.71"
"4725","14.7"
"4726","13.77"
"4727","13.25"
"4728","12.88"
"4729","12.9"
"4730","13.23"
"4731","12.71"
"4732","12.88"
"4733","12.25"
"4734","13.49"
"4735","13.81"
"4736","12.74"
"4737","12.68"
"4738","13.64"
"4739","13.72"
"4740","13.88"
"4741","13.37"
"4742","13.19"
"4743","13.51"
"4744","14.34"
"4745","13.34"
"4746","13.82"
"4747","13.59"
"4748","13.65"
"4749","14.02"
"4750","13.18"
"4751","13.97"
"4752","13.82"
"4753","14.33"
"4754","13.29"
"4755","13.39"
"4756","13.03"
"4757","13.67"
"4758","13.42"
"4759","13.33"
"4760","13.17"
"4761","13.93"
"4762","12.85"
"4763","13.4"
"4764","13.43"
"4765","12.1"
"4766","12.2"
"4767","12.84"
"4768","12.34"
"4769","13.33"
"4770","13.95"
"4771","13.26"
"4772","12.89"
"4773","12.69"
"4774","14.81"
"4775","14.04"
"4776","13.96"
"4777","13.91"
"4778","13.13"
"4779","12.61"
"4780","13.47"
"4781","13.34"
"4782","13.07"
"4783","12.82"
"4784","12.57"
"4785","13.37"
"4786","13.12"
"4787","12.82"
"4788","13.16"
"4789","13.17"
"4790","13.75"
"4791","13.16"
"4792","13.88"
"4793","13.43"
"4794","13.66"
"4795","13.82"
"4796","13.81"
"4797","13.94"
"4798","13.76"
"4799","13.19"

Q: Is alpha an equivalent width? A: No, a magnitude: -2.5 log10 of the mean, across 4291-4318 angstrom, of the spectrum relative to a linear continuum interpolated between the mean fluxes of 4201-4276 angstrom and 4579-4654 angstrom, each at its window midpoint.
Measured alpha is 0.25 mag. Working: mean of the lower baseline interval 10.7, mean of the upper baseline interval 13.4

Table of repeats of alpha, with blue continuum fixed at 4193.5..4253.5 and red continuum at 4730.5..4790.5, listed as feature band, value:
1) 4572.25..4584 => -0.07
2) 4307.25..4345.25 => 0.07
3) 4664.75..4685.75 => -0.03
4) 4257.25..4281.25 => 0.06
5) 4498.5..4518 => -0.12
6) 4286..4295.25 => 0.15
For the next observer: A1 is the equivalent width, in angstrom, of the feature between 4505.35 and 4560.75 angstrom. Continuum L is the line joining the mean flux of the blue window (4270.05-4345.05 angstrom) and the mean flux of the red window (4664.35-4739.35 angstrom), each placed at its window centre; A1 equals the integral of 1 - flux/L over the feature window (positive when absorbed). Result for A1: -4.88 angstrom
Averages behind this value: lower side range 10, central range 13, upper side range 13.3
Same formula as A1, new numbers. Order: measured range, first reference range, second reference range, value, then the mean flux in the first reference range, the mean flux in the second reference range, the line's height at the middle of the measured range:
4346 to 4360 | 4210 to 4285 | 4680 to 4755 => -0.9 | 10.6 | 13.4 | 11.3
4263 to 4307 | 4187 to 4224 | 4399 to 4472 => 6.7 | 11.2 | 12.2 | 11.5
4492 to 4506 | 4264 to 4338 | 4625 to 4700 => -1.5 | 10.2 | 13.4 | 11.9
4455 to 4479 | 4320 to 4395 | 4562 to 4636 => -0.5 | 11.3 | 13.4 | 12.3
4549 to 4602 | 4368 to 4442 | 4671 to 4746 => -2.6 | 11.8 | 13.4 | 12.7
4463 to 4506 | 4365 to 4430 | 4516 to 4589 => -2.2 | 11.6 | 13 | 12.4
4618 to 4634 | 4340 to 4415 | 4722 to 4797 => -0.9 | 11.5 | 13.4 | 12.7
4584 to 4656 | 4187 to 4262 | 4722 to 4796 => -4.1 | 10.8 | 13.4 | 12.7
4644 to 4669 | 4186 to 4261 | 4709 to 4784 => -0.6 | 10.8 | 13.4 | 12.9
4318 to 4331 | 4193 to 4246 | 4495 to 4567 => 0.3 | 10.9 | 13.1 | 11.6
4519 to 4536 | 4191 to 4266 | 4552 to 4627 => 0.9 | 10.8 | 13.5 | 13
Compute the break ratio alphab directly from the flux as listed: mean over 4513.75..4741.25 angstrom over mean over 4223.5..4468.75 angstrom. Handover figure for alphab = 1.20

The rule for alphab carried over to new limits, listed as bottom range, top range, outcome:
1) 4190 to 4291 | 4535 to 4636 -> 1.25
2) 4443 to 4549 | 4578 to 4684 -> 1.04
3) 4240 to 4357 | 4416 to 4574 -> 1.23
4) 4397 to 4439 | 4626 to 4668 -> 1.10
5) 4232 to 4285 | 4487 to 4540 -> 1.22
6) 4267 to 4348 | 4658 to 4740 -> 1.32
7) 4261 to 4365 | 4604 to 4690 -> 1.28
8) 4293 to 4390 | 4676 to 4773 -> 1.25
